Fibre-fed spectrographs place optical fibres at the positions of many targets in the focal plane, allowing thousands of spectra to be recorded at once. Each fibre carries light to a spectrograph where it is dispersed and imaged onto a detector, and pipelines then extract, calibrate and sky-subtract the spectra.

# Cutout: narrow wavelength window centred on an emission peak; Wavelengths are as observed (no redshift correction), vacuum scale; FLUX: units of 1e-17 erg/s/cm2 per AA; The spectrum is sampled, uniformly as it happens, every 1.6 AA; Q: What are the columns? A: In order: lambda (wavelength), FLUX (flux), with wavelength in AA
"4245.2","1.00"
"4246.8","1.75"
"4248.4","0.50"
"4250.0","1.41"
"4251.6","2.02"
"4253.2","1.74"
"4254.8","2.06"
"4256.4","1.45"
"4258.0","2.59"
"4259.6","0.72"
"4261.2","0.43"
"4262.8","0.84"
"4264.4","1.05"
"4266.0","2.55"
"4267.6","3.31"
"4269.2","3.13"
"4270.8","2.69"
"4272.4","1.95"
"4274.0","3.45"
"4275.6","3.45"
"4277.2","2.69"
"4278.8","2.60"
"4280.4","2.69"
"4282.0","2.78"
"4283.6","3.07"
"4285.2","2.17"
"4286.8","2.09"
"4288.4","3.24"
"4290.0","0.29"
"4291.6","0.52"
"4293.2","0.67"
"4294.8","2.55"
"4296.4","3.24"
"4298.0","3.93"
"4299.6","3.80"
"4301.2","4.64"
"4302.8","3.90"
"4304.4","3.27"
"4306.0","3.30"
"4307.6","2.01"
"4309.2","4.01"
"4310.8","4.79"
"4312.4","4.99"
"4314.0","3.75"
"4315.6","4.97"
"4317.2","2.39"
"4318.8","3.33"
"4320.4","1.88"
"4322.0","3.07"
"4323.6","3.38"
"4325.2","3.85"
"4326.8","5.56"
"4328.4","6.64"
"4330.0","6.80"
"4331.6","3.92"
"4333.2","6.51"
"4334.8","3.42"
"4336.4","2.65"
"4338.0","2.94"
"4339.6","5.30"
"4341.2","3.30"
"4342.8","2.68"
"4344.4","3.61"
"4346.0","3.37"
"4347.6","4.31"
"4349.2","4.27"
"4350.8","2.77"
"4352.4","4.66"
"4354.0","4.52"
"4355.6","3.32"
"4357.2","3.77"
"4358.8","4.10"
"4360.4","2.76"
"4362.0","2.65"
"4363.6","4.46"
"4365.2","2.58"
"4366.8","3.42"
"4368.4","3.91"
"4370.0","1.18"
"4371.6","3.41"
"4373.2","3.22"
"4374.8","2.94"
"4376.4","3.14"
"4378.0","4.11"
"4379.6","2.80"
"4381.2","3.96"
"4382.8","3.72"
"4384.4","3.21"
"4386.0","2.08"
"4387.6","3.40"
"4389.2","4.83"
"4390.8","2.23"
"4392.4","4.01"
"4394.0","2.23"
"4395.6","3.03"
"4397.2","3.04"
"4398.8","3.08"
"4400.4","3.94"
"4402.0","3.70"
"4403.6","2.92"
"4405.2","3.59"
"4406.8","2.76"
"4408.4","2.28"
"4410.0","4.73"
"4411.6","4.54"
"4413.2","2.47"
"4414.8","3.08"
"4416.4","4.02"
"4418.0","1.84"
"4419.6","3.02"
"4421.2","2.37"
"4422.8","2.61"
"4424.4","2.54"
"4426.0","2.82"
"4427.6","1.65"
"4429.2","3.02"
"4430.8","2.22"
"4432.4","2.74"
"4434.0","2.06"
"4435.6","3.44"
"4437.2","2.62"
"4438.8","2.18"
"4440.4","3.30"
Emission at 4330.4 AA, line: Lyman alpha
